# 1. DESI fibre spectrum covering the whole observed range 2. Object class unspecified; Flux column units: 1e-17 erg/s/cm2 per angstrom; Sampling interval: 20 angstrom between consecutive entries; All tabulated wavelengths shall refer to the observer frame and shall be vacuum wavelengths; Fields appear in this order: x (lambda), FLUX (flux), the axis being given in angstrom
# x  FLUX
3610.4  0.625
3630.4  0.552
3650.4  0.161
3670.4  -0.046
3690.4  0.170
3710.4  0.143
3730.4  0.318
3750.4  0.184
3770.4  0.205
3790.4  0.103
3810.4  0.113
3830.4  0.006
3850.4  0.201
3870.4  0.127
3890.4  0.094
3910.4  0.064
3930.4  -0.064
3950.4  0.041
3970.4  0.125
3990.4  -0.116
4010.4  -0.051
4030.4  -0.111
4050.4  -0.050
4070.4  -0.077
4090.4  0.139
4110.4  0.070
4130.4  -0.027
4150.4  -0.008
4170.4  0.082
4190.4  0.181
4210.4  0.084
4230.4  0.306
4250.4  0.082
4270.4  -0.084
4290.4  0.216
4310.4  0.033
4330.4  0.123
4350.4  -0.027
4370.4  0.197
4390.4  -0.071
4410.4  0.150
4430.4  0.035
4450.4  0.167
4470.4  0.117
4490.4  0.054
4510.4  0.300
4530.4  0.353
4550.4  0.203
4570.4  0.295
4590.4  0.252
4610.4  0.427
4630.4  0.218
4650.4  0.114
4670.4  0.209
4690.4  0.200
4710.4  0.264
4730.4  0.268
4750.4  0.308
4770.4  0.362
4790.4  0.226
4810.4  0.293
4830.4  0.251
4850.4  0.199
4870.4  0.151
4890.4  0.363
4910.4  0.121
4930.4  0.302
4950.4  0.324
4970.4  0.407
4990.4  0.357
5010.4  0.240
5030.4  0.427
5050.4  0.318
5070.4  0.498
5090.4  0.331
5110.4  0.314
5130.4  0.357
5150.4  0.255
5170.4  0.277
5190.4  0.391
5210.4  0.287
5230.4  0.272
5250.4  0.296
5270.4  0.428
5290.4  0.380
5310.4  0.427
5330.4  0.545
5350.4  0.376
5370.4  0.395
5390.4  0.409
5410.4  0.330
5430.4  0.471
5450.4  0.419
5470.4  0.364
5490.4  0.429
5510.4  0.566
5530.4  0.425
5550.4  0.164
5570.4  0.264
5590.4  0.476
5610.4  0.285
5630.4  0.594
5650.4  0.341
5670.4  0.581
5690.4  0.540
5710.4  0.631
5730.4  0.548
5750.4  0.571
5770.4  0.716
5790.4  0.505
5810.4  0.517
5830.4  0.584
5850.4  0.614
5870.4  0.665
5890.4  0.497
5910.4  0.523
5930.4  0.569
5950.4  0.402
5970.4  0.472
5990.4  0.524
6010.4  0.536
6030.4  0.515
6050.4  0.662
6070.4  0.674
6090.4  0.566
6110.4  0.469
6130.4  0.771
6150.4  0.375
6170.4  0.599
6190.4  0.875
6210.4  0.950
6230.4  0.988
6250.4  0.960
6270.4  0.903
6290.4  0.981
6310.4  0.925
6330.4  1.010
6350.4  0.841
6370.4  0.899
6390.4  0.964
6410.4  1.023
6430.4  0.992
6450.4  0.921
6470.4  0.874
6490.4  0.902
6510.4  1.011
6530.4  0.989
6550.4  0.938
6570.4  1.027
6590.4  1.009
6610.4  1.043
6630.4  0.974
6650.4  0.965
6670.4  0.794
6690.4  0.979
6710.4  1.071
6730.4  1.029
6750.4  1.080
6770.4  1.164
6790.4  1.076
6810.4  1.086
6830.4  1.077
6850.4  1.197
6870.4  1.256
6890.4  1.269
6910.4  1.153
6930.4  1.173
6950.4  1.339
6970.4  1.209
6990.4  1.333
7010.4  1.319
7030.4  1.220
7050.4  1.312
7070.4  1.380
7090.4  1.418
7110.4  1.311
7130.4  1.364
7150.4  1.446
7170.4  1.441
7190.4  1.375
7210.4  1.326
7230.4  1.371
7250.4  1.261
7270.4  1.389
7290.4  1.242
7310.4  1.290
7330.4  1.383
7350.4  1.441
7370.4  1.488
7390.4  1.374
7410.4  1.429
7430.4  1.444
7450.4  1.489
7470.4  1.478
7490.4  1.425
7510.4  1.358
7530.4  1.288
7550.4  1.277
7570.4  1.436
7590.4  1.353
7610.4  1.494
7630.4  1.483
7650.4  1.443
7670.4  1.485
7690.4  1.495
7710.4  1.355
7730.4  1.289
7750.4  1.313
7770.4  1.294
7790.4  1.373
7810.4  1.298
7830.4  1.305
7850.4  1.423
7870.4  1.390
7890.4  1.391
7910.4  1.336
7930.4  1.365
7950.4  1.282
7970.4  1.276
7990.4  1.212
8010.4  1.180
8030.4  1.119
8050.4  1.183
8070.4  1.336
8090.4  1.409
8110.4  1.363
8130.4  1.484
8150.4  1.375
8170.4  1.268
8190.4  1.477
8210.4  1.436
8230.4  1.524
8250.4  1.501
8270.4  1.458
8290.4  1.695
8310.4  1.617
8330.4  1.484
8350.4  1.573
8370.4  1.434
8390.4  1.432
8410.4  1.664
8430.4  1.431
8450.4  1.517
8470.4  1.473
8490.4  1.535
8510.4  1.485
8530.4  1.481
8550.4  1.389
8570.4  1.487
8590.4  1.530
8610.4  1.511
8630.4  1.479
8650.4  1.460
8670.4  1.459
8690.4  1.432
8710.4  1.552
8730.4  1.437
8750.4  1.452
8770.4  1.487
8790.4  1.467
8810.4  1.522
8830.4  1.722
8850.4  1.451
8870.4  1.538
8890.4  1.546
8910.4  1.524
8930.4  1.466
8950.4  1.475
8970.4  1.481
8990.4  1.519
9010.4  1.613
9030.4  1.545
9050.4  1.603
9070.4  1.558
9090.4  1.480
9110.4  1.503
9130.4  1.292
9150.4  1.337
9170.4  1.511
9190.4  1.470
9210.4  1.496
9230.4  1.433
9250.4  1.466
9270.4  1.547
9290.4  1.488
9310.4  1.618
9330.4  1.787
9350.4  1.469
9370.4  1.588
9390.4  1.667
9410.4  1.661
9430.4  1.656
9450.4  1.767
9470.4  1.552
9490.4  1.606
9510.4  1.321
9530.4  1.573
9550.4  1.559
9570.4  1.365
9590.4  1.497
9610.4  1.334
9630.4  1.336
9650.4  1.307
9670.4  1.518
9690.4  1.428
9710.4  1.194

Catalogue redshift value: 0.551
